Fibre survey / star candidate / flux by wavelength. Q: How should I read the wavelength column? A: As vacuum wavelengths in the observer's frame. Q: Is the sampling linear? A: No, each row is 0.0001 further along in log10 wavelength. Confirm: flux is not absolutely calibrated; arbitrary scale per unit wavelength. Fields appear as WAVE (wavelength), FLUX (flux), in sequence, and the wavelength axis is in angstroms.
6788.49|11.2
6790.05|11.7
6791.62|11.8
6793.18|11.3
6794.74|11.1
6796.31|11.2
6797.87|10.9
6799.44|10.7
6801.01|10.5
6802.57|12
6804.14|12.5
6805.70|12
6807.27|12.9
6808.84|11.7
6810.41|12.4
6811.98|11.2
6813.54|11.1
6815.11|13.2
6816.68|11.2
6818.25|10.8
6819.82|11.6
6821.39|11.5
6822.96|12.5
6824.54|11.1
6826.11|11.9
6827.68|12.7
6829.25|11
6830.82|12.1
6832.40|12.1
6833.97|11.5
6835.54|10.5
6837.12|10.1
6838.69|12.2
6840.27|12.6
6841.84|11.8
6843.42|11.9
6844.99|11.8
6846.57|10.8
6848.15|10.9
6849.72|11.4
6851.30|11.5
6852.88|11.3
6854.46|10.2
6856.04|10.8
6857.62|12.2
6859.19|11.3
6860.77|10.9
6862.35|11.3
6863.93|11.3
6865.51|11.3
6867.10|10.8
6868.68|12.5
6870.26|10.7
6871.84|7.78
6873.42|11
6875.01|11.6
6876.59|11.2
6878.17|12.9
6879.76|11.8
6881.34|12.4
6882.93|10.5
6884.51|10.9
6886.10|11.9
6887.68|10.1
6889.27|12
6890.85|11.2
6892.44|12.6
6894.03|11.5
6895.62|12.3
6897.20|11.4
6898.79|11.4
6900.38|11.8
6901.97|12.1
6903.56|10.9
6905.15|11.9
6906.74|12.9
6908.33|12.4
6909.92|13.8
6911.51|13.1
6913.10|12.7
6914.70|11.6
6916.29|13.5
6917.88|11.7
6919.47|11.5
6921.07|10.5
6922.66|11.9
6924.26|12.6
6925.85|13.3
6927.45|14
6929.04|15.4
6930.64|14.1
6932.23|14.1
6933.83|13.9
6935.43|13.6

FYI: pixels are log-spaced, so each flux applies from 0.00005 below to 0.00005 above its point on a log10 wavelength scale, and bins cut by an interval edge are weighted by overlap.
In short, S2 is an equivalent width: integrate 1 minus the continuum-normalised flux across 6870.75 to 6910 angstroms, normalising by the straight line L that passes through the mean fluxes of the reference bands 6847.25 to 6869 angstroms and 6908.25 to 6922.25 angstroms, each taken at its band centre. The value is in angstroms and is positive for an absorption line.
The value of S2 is 0.91 angstroms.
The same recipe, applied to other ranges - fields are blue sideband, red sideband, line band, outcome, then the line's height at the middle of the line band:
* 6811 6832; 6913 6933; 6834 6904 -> 5.02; 12.2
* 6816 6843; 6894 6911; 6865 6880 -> 0.95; 11.9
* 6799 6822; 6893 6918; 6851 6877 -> 2.08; 12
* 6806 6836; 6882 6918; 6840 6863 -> 0.91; 11.8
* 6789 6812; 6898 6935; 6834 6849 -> 0.72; 12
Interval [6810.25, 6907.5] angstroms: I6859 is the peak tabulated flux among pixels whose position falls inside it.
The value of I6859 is 13.2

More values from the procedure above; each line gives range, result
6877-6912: 13.8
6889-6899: 12.6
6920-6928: 14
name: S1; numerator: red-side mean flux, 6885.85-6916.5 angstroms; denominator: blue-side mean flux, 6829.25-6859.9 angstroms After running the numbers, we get 1.05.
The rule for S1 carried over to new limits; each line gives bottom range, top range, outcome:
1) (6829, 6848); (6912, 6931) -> 1.10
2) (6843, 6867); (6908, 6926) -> 1.10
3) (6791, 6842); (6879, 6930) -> 1.04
